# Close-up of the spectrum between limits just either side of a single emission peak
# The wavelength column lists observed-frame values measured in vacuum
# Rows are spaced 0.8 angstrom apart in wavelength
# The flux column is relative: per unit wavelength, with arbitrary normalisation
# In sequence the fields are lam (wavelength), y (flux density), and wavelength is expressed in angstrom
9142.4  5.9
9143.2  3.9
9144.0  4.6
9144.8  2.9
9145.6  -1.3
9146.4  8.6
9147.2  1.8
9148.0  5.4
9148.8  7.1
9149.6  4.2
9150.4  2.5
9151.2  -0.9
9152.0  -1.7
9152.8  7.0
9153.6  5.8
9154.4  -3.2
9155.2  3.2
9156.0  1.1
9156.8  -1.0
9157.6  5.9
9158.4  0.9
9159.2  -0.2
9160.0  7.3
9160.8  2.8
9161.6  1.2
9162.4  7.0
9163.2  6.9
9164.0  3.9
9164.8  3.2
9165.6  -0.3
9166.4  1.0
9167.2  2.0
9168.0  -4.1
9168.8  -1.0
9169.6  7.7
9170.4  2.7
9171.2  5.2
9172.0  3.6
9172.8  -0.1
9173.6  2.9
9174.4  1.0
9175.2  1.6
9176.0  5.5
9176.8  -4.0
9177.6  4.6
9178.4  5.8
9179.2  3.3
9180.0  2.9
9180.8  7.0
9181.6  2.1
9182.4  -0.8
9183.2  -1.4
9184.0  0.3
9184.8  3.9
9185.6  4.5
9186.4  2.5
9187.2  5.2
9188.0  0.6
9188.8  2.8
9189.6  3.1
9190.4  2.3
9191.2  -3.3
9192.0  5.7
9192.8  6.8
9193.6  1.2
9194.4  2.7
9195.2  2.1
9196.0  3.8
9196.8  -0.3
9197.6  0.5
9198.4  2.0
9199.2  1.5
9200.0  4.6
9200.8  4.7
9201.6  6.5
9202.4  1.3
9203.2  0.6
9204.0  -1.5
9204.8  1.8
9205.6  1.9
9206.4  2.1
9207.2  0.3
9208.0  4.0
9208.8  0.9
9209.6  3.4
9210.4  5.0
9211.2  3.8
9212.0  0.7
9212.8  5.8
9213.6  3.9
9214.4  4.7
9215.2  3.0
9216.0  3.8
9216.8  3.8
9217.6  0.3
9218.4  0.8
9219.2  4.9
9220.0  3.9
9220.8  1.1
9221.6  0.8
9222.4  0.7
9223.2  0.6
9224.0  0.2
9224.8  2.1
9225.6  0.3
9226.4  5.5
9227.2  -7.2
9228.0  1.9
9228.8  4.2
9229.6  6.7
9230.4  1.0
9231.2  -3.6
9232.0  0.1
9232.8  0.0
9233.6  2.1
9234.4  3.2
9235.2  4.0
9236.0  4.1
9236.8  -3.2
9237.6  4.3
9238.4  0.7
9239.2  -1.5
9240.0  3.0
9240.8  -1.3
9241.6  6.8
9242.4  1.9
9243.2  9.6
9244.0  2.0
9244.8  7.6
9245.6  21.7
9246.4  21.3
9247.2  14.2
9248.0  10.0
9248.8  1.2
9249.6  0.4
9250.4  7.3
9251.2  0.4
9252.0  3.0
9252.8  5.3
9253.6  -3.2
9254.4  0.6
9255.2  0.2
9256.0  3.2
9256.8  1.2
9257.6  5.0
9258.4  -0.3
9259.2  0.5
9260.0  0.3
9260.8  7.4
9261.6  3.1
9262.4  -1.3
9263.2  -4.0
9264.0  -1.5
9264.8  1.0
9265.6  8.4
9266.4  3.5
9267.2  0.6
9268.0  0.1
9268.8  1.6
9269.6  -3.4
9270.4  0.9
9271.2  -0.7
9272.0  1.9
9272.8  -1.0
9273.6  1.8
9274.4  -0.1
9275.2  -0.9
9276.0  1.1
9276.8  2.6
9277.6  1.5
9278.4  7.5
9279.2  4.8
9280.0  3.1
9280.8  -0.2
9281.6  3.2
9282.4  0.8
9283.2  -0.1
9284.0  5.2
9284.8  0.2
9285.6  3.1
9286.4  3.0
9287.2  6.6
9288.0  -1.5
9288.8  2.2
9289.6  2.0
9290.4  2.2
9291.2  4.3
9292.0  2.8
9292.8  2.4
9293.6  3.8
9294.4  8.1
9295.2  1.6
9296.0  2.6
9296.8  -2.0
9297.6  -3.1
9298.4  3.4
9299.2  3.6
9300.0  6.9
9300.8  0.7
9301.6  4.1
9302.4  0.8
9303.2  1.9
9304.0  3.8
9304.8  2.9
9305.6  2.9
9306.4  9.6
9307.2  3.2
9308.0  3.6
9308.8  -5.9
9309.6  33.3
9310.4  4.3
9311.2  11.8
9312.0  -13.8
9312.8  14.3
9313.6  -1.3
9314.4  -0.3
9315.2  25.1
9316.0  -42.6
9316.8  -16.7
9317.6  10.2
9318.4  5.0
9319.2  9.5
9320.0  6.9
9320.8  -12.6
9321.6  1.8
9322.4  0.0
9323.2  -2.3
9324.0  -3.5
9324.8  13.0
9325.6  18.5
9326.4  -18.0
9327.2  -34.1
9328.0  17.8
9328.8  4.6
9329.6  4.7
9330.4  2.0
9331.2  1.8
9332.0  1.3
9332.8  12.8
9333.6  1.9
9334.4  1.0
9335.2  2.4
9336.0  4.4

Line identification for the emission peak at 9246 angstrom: H-beta 4861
